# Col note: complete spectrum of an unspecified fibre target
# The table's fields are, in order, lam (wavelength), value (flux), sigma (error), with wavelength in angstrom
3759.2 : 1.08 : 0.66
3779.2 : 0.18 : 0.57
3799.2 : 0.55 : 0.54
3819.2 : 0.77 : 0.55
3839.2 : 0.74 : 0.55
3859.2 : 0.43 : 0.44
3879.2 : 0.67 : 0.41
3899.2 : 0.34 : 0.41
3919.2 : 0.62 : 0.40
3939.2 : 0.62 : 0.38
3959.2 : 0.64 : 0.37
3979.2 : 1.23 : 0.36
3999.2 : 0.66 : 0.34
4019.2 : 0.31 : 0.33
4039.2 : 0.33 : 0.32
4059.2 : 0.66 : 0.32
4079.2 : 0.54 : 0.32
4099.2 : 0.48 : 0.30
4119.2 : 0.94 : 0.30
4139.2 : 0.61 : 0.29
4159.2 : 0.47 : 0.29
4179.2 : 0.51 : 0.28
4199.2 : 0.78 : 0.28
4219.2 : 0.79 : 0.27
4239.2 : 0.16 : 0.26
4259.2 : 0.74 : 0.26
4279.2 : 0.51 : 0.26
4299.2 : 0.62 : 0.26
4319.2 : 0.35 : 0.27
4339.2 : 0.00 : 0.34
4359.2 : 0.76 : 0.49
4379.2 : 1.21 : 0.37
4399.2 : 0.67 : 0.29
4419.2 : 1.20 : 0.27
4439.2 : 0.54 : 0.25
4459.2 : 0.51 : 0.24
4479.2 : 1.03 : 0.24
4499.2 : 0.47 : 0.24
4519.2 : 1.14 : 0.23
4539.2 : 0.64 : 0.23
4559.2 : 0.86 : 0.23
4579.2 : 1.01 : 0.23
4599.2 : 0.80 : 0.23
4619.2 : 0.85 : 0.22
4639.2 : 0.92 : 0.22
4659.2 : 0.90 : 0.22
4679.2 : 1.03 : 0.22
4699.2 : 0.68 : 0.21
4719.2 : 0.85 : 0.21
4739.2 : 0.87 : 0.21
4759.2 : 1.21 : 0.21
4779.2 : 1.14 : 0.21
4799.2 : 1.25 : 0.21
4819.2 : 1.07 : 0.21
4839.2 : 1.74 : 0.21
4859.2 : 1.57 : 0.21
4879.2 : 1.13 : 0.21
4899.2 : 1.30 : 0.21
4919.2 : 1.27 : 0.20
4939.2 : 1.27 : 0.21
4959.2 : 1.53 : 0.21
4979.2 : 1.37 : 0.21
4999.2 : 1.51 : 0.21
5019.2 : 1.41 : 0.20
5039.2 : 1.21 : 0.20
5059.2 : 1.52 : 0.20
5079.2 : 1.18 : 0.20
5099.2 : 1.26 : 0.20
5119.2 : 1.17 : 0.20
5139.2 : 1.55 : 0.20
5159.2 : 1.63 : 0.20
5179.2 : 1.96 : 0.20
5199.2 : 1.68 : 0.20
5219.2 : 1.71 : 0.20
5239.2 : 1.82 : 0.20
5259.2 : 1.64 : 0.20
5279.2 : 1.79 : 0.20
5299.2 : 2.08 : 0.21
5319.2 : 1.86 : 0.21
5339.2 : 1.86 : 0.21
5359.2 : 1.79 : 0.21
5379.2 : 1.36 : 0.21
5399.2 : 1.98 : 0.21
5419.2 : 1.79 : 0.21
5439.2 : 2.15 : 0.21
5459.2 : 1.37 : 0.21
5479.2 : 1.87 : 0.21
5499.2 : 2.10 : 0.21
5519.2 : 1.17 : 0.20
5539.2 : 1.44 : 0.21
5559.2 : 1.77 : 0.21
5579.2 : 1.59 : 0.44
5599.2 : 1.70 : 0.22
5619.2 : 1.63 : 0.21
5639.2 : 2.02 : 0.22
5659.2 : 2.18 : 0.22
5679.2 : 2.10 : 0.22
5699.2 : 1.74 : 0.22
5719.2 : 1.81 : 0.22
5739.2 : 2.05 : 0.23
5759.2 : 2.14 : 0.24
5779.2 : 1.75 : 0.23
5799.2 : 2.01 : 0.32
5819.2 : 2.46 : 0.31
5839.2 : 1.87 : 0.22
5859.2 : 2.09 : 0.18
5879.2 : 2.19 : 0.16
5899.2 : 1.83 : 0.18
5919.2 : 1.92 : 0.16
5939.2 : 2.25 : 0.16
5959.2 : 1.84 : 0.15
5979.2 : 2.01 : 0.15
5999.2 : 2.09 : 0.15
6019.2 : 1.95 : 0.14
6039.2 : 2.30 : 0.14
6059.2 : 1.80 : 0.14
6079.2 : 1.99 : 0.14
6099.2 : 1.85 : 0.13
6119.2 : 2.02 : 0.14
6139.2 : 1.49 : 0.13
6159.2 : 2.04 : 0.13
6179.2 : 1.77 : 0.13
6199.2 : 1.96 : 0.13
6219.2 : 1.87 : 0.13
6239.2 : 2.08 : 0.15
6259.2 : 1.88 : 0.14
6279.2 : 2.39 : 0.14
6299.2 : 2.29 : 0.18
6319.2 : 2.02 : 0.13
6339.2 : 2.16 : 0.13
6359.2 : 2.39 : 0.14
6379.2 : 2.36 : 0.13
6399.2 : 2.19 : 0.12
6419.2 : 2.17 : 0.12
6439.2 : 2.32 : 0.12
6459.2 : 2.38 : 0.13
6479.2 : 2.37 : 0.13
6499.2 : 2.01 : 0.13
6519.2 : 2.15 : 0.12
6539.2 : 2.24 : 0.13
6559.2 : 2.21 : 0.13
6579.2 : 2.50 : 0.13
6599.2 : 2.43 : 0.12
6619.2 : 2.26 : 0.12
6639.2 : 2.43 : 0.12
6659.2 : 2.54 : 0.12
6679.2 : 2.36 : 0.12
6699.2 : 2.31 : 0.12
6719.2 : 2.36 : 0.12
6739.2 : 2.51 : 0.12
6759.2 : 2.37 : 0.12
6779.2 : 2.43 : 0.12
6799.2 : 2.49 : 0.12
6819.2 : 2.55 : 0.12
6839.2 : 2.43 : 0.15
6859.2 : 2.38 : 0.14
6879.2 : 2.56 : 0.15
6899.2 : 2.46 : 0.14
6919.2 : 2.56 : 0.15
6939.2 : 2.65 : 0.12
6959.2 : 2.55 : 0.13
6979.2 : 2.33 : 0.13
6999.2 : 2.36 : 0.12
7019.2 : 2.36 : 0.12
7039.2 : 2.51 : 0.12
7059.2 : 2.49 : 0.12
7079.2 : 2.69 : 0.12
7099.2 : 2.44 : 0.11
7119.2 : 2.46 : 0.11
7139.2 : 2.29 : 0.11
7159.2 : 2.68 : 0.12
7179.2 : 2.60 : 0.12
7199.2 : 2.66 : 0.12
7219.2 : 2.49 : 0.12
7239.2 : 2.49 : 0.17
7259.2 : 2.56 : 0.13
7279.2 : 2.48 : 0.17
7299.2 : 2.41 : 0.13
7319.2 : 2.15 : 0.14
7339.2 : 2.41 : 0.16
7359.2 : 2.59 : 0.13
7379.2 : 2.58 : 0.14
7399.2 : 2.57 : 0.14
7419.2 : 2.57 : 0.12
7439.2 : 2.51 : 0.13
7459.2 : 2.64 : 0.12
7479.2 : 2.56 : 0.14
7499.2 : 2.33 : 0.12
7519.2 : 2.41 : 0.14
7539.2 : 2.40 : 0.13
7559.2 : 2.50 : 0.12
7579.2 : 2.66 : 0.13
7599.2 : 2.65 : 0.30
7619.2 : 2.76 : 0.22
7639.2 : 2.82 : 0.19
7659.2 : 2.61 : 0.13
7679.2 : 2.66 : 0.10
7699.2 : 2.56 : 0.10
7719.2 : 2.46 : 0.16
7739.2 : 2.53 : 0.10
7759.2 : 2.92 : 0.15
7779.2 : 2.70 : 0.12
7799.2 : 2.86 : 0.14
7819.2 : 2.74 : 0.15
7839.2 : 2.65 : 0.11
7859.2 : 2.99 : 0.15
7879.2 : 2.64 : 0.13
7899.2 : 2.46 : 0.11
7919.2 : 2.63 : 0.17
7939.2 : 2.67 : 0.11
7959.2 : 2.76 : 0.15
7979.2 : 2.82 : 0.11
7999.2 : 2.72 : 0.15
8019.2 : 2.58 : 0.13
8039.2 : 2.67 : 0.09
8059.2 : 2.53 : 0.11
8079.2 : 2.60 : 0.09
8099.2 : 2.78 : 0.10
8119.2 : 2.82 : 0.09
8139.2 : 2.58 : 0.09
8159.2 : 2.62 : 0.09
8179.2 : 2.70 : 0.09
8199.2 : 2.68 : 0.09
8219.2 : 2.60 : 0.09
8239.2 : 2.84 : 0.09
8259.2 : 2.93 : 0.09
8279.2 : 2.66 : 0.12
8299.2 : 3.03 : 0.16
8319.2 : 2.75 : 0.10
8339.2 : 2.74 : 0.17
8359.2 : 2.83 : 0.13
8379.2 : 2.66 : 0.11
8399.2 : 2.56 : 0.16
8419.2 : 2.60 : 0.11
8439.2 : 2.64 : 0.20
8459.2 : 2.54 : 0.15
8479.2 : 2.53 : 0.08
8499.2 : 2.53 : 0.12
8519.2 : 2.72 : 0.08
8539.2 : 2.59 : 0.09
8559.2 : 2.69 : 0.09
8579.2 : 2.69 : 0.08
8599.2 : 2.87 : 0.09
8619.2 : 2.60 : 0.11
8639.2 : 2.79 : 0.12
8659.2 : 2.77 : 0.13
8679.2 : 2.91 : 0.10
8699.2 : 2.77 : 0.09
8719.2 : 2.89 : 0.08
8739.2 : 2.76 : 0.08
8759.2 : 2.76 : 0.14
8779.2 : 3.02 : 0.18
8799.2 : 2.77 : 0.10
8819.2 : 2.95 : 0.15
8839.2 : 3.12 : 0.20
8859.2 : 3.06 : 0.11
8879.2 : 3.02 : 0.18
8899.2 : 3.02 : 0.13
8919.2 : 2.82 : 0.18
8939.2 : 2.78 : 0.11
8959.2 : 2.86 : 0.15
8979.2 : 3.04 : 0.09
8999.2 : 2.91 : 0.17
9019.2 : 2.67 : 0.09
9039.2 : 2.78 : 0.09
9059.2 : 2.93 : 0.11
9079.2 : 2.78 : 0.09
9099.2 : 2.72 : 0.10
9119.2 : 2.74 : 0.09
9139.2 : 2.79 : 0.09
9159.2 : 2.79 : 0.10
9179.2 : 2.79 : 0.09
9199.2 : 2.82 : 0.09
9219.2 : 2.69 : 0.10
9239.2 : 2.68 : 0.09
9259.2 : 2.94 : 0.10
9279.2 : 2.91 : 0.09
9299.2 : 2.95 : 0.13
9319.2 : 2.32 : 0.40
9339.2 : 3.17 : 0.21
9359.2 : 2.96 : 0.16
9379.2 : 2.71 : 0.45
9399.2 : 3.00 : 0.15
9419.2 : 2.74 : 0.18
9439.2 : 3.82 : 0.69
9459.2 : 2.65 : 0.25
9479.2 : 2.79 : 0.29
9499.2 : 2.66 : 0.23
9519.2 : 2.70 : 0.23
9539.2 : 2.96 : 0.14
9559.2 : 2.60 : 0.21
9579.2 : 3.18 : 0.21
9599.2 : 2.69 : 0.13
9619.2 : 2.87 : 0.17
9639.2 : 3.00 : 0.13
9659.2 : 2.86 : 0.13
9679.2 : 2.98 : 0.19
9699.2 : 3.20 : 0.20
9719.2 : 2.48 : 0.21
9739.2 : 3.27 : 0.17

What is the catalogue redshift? 0.19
